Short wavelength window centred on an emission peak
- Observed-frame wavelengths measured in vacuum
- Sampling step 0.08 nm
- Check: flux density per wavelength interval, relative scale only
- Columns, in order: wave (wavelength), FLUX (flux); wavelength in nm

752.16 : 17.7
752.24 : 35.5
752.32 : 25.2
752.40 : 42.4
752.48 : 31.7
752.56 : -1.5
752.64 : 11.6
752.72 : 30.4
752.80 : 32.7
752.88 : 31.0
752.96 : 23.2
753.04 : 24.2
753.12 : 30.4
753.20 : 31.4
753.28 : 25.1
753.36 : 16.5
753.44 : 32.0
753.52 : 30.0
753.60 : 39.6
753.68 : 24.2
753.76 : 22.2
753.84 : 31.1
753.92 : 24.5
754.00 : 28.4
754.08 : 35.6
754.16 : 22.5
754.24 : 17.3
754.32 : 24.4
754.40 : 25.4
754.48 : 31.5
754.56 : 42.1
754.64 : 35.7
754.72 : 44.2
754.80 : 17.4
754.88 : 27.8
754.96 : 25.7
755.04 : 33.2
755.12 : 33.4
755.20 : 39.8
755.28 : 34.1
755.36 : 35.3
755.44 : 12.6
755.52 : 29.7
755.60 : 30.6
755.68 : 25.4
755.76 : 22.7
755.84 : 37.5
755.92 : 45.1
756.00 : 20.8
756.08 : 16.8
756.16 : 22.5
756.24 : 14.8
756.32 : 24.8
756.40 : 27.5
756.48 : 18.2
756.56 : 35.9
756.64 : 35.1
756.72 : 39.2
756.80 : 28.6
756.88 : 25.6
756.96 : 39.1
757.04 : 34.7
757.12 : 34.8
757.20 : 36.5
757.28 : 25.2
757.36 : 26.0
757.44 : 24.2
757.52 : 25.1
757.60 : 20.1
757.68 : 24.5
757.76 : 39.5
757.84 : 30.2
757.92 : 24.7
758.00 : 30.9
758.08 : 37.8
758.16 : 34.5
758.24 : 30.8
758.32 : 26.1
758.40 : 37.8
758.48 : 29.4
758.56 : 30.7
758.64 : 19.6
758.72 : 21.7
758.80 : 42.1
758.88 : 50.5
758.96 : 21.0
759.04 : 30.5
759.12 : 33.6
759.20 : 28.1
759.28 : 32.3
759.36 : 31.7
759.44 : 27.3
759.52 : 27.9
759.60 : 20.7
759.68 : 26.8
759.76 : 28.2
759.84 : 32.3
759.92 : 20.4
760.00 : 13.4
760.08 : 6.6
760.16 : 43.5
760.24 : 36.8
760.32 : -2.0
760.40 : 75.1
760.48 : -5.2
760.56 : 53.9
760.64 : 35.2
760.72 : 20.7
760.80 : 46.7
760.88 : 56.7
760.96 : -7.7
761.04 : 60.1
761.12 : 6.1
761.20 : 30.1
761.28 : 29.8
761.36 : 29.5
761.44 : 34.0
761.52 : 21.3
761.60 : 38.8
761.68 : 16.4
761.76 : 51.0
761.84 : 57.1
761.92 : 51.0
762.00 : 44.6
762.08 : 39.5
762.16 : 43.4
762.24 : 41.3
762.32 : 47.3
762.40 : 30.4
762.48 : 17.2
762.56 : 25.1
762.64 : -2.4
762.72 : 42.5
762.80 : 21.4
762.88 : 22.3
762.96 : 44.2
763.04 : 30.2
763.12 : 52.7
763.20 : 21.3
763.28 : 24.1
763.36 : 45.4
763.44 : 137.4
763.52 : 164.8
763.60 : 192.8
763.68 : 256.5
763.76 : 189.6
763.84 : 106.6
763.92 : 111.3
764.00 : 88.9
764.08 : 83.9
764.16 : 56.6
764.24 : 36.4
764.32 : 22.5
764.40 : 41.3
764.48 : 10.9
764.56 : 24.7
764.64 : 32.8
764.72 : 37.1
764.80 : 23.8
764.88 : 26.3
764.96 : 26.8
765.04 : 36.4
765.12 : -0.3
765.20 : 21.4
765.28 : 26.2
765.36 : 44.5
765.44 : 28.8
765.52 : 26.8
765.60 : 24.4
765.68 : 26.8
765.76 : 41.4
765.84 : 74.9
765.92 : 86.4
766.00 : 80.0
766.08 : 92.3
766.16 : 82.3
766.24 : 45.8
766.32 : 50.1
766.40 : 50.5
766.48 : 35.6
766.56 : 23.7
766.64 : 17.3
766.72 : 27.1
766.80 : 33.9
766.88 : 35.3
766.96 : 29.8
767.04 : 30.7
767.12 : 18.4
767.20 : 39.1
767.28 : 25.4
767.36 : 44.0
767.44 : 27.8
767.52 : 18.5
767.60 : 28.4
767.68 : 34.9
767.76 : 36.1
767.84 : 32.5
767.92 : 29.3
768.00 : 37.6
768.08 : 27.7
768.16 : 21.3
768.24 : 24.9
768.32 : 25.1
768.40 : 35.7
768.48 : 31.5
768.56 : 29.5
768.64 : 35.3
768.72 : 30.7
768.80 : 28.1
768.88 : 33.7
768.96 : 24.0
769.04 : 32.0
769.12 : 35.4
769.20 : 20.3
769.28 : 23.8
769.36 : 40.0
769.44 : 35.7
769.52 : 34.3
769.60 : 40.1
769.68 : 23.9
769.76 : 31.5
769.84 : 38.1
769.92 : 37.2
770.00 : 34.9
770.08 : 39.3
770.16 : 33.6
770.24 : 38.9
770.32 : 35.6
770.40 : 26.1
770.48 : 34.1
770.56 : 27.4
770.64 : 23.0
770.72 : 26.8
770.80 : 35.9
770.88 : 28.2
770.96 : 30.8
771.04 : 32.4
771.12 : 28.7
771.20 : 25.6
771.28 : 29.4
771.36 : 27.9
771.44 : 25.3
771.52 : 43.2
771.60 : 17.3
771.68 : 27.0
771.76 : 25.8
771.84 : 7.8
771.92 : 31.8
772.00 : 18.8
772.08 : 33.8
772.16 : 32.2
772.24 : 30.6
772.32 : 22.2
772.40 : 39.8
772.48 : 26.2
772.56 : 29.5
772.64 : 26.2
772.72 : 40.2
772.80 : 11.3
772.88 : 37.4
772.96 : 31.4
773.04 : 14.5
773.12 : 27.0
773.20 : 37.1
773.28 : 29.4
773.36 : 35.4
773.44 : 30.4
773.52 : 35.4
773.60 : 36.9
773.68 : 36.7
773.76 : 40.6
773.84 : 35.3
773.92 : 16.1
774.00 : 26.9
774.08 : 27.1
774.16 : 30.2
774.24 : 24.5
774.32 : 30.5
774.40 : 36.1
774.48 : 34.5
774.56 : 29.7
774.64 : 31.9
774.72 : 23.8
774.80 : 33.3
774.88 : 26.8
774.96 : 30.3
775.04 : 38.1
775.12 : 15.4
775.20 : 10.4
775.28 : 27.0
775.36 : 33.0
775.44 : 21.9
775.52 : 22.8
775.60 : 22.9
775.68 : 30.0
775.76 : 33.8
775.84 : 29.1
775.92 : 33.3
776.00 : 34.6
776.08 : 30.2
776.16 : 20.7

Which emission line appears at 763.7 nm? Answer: Halpha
